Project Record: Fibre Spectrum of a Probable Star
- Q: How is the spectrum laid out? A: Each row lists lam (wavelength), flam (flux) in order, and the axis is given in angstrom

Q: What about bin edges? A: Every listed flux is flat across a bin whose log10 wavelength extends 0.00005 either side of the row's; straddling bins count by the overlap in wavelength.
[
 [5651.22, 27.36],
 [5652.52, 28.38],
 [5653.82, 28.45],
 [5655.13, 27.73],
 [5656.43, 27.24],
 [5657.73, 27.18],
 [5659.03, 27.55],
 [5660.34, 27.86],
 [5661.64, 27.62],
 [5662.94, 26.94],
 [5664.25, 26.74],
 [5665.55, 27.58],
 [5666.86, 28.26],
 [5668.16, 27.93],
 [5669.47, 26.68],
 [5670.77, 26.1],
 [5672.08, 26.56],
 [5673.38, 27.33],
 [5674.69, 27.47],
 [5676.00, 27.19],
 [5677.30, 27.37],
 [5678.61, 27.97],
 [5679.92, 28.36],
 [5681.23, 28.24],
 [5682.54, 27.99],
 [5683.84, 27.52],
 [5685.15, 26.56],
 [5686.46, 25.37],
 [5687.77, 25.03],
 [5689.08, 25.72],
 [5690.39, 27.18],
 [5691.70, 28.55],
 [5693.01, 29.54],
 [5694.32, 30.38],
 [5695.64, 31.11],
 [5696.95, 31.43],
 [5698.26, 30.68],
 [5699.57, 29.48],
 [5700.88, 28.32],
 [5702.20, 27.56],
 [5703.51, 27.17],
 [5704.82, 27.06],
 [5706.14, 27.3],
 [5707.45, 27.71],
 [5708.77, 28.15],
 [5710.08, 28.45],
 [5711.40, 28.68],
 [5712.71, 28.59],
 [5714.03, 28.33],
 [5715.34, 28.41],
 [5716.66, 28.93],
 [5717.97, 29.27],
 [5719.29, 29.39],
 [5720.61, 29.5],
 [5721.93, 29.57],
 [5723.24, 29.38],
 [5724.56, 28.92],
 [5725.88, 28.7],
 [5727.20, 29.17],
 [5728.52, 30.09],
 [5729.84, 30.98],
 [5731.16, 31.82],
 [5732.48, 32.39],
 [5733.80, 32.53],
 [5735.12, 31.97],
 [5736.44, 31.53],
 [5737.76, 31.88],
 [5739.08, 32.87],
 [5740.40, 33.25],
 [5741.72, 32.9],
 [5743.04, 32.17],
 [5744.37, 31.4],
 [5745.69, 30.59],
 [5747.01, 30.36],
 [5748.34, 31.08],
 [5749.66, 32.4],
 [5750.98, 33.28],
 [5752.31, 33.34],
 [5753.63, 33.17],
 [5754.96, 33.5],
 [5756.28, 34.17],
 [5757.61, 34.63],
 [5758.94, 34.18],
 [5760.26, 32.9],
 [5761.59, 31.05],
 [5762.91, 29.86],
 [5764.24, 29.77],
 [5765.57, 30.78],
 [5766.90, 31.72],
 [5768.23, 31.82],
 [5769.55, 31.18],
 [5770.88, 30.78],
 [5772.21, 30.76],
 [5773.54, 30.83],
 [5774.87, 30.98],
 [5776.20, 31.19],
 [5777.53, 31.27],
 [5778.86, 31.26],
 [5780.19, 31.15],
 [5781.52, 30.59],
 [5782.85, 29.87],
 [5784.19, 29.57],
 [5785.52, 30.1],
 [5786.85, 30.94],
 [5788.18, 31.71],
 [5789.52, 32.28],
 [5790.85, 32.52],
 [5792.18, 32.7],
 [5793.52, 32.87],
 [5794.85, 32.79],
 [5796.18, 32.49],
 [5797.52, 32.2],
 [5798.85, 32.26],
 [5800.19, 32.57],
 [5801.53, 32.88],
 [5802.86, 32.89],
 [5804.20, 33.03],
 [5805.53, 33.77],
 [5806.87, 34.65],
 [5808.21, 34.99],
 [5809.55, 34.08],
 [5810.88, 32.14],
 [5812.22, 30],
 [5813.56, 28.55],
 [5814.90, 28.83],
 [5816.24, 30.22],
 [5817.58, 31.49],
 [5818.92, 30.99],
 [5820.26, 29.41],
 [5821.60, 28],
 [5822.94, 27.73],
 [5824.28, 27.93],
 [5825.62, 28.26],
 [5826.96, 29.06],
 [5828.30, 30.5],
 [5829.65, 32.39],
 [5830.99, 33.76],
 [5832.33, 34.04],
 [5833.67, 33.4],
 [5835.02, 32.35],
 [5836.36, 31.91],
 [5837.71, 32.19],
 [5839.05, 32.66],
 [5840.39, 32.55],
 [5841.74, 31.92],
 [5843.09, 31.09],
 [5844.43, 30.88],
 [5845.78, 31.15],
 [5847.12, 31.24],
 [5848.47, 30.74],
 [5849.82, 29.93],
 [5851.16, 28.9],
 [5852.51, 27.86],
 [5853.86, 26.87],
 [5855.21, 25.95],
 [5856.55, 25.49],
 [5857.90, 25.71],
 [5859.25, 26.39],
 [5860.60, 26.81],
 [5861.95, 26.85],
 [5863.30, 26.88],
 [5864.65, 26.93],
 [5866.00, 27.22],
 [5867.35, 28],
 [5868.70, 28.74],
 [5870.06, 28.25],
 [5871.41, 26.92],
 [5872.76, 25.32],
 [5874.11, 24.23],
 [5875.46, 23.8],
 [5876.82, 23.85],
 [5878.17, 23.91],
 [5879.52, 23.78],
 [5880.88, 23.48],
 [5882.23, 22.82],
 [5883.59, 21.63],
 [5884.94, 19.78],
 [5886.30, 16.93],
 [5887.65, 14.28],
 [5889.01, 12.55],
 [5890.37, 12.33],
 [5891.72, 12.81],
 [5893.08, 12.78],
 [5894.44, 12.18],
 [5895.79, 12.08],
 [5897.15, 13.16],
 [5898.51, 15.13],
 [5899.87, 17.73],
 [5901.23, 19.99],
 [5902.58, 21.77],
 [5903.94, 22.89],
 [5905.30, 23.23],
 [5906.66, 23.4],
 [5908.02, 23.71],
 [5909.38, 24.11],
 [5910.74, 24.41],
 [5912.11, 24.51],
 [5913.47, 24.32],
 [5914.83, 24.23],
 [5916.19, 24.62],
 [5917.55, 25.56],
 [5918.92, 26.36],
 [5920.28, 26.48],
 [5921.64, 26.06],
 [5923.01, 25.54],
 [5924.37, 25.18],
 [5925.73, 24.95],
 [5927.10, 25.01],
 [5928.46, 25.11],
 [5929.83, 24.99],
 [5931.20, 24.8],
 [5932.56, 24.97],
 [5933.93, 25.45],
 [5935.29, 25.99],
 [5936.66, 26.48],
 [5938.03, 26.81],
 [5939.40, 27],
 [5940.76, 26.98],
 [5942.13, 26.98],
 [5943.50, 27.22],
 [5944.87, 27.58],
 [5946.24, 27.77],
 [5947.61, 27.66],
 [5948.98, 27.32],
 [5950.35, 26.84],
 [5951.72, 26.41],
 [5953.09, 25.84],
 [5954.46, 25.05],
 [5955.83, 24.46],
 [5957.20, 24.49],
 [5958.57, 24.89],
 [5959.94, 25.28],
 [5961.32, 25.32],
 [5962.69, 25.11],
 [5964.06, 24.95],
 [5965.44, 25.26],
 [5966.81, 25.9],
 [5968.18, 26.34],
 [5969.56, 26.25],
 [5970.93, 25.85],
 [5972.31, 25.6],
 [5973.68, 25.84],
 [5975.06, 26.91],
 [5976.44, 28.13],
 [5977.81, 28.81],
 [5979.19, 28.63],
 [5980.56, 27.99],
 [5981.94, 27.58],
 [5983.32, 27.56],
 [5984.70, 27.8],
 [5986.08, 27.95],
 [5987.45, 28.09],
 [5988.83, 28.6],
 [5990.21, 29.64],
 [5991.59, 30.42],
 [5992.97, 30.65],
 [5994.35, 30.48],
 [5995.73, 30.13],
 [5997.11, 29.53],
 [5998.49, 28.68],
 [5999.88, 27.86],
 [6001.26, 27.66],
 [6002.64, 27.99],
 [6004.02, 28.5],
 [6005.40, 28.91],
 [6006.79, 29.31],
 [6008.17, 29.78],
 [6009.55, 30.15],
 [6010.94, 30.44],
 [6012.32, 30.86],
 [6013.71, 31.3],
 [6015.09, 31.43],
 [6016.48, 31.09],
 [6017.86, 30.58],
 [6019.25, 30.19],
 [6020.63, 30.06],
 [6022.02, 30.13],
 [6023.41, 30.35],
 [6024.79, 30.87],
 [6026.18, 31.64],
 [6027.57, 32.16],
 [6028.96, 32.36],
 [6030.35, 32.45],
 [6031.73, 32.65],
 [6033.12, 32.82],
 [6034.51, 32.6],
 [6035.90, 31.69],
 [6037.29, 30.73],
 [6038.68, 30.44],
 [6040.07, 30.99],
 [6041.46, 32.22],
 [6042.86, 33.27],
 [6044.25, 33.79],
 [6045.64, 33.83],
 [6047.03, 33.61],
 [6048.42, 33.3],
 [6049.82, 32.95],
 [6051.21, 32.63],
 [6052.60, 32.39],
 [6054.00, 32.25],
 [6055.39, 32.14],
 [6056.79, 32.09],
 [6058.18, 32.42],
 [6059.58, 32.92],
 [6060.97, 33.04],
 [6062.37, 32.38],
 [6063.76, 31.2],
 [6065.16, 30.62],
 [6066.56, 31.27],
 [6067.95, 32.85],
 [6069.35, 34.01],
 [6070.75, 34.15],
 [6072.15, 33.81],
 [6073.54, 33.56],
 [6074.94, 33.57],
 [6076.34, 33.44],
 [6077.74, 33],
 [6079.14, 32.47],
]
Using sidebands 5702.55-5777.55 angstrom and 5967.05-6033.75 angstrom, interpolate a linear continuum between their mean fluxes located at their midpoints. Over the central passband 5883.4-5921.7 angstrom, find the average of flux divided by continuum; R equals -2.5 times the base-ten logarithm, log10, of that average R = 0.44 mag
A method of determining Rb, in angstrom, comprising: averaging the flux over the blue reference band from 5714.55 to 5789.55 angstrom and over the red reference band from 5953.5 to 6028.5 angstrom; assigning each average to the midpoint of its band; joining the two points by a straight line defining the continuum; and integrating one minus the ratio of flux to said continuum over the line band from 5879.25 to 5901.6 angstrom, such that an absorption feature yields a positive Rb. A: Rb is 9.9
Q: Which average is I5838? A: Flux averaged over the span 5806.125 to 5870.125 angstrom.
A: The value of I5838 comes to 29.9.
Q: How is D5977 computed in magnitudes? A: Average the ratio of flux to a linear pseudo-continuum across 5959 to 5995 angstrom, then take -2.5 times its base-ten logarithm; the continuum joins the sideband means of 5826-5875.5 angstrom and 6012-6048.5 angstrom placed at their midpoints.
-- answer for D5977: 0.14 mag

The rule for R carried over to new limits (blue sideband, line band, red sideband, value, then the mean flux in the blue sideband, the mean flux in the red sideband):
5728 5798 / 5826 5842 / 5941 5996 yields -0.07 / 31.8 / 27.1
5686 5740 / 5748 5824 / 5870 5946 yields -0.18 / 29.3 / 22.6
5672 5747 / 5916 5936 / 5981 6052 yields 0.19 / 29.2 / 30.6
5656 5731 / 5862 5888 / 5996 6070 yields 0.23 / 28.2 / 31.3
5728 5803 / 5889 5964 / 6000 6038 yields 0.30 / 31.8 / 30.7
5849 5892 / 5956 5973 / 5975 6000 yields 0.10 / 24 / 28.8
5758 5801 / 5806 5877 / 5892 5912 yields -0.17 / 31.5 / 19.1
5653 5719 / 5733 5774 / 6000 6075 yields -0.12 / 27.9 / 31.6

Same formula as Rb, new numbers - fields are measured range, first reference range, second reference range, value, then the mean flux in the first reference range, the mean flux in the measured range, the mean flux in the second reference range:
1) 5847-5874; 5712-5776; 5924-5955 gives 0.8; 31.2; 27.4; 26.2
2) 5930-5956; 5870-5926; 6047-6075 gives -2.1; 21.4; 26.4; 32.7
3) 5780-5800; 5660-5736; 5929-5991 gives -2.8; 28.5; 31.6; 26.6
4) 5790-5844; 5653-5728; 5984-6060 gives -4.7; 28.1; 31.7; 30.9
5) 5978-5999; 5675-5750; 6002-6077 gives 1.7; 29.4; 28.9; 31.8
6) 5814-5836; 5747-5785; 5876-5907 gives -4.5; 31.6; 30.5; 18.3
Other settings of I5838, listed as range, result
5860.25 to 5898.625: 21.2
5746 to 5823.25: 31.7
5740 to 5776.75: 31.9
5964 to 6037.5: 29.3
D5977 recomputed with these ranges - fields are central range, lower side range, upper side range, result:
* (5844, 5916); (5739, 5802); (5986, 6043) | 0.32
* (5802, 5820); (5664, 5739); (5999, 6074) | -0.08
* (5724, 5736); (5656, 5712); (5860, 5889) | -0.15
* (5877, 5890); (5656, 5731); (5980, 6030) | 0.41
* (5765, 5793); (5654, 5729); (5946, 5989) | -0.13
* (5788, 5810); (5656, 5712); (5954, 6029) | -0.18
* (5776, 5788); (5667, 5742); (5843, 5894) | -0.15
